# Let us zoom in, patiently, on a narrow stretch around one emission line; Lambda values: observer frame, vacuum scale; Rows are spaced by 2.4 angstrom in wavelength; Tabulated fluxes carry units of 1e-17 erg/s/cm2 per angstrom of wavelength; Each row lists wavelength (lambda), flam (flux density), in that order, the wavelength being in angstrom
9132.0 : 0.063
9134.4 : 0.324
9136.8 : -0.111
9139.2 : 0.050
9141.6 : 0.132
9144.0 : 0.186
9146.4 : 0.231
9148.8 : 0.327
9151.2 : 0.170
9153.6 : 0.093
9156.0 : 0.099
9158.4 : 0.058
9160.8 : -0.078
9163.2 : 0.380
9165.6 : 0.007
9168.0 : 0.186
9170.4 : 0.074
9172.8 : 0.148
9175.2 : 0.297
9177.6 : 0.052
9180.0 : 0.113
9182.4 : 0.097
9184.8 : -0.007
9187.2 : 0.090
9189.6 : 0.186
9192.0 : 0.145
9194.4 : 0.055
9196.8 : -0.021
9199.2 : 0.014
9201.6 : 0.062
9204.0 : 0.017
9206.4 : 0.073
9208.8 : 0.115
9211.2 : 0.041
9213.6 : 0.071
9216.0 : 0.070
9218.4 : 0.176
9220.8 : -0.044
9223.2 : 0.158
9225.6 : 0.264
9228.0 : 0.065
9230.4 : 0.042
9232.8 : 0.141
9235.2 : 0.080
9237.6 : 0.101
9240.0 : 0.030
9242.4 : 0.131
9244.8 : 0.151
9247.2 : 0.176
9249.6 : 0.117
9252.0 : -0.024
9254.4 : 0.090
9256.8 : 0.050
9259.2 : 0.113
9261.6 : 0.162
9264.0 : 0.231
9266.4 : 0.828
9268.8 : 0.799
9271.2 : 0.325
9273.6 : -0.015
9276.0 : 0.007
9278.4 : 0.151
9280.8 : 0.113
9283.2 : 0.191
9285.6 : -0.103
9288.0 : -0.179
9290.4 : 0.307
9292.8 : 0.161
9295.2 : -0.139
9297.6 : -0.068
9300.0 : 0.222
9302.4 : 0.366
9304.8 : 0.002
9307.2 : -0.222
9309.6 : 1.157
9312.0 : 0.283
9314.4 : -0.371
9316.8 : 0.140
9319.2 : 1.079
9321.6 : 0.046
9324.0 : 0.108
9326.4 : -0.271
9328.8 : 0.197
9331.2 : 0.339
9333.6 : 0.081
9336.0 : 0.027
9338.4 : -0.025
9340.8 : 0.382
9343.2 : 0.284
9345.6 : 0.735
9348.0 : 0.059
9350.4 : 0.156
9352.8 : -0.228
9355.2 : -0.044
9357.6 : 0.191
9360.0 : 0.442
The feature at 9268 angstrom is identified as H-beta 4861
